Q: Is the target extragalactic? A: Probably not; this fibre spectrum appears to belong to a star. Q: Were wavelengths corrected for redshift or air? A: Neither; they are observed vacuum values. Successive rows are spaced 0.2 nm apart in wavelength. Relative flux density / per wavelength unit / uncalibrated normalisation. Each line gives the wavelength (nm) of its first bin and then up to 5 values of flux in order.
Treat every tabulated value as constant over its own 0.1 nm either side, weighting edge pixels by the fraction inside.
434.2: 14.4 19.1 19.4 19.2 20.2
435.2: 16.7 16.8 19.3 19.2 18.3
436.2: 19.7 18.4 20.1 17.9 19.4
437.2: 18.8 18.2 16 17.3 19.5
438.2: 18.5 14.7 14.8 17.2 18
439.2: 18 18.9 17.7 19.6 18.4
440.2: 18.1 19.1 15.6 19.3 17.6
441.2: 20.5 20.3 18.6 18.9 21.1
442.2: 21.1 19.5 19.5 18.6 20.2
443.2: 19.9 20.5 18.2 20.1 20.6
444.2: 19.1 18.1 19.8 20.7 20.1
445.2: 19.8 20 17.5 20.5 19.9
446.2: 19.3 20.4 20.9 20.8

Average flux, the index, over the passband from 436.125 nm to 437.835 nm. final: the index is 18.4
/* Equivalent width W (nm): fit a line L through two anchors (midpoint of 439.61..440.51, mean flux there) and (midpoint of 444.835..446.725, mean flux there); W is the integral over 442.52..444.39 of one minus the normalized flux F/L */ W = -0.018 nm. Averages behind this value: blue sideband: 18.7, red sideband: 19.9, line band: 19.6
